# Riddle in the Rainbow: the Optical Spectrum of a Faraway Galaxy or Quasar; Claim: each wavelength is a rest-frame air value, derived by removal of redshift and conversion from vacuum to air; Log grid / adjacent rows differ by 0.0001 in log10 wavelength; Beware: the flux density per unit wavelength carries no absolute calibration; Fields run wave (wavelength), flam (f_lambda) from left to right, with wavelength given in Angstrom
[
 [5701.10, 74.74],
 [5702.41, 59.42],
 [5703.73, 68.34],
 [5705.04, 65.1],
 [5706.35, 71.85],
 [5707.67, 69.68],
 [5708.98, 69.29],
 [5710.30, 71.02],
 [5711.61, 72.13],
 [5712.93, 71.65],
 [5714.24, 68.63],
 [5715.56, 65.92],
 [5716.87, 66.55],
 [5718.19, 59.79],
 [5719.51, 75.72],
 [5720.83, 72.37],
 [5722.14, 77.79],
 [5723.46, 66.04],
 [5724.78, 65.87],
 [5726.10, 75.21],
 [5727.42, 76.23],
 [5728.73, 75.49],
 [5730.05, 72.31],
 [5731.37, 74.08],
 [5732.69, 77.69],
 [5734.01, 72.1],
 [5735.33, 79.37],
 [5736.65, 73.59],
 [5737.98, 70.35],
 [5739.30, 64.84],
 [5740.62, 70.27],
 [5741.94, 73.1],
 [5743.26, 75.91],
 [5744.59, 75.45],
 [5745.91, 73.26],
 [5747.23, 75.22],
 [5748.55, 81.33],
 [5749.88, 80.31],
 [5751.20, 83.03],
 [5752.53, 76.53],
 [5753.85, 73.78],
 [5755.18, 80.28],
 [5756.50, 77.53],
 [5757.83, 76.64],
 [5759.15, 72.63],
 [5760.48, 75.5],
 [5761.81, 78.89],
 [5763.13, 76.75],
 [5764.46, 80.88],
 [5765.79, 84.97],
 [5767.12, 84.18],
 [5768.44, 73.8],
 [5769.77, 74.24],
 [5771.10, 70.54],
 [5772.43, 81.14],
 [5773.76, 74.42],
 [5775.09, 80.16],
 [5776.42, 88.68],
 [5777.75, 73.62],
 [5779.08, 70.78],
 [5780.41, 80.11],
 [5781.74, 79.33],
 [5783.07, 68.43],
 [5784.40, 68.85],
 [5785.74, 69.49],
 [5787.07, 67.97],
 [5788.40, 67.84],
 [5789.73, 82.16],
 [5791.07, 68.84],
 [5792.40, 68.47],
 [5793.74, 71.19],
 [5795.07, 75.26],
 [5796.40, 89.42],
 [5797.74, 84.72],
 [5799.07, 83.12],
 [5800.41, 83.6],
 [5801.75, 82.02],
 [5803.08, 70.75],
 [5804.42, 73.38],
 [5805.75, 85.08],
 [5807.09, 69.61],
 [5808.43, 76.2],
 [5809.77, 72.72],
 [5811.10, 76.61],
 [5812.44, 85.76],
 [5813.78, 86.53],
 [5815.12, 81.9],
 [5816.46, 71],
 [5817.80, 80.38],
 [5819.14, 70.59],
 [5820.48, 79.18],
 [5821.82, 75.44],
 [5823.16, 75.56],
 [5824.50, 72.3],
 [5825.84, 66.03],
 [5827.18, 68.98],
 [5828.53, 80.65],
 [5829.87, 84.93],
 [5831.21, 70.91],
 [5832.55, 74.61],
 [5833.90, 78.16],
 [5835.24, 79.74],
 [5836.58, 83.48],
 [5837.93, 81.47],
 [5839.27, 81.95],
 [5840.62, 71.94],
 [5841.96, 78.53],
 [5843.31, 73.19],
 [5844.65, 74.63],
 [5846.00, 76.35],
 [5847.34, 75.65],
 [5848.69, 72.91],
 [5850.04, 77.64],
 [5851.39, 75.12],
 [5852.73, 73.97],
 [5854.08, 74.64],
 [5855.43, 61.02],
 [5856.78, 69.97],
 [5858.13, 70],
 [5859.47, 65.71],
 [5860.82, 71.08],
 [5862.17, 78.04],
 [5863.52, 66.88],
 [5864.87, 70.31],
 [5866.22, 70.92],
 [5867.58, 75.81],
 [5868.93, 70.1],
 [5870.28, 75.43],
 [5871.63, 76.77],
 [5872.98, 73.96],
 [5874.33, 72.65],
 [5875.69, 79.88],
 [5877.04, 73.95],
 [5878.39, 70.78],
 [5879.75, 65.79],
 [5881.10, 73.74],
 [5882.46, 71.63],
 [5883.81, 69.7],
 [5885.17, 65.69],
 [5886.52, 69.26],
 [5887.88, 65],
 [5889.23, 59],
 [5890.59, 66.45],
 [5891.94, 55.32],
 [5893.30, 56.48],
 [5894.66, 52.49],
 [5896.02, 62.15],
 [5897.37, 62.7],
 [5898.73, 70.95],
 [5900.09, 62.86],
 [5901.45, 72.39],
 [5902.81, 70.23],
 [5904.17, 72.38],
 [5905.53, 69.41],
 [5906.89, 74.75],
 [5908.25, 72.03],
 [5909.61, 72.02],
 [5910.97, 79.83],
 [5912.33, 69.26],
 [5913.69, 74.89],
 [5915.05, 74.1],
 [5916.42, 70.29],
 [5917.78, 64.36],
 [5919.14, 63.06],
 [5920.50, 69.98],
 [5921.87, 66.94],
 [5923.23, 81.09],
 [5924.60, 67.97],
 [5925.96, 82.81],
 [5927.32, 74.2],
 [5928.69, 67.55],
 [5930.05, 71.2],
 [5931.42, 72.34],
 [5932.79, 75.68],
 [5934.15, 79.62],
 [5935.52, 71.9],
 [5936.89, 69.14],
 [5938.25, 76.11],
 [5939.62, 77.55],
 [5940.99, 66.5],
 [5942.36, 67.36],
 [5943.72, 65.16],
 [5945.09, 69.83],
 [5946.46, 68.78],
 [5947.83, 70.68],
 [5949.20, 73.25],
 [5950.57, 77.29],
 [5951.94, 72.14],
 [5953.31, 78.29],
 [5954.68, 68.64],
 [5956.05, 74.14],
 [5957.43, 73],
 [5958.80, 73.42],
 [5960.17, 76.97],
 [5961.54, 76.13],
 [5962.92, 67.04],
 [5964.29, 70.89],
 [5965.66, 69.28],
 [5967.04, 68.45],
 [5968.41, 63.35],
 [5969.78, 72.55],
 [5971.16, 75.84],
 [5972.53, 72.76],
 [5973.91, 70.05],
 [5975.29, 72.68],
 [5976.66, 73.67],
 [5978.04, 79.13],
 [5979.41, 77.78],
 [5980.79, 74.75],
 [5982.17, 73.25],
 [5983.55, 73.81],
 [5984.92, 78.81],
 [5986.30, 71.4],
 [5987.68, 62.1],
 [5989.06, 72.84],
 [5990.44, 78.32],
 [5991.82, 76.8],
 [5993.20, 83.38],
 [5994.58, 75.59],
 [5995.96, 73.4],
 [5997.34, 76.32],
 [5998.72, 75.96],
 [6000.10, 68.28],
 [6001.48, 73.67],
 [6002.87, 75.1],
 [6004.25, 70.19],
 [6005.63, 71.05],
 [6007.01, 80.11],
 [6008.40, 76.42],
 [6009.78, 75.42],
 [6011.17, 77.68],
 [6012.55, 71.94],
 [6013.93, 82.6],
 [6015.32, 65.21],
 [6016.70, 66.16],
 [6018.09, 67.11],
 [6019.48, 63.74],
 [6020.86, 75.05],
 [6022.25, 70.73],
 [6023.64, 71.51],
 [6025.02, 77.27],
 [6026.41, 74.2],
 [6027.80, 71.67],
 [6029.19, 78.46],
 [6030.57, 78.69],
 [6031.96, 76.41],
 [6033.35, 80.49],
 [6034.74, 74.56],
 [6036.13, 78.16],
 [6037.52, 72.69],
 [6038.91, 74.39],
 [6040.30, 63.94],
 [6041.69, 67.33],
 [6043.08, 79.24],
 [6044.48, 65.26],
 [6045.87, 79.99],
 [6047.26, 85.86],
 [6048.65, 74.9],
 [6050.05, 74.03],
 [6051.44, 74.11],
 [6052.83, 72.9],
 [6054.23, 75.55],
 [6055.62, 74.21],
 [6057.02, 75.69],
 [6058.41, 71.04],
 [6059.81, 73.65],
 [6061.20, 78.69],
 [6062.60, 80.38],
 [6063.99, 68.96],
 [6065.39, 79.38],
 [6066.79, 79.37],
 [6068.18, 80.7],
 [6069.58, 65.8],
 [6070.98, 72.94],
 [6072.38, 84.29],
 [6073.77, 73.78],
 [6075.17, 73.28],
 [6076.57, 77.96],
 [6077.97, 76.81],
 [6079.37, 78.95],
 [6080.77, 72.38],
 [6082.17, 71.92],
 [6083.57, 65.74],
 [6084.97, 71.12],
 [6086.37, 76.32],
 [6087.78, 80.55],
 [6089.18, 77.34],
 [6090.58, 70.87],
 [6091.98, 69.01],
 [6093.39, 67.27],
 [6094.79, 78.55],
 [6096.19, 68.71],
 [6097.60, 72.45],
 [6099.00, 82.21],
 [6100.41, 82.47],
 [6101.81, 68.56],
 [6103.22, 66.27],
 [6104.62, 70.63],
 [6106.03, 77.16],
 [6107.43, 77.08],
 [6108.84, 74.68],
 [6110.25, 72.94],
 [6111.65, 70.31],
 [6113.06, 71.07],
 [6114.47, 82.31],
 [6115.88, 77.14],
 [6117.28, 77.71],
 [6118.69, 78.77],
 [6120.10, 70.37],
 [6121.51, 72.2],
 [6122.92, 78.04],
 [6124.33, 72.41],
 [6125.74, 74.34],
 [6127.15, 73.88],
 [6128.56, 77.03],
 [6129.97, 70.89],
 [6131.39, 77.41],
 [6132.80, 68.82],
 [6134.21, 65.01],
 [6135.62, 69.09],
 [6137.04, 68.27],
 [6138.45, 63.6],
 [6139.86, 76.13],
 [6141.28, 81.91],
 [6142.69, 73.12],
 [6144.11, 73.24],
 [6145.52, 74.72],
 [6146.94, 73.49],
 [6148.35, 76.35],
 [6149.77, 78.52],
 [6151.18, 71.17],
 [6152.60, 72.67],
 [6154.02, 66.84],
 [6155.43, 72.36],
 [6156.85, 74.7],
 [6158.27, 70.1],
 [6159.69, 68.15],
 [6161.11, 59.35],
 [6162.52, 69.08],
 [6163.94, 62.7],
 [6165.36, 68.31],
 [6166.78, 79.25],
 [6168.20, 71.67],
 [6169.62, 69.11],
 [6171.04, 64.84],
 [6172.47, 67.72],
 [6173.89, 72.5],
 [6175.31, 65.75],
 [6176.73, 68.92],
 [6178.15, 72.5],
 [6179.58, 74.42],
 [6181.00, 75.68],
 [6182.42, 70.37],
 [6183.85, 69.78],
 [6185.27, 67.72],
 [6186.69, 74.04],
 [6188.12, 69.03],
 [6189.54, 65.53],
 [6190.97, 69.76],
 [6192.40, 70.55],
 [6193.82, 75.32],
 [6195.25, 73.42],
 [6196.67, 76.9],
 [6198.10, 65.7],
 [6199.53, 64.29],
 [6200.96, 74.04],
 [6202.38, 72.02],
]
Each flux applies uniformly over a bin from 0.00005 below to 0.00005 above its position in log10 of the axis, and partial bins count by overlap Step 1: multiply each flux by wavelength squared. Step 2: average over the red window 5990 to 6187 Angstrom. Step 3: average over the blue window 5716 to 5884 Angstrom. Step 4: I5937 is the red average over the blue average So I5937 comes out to 1.1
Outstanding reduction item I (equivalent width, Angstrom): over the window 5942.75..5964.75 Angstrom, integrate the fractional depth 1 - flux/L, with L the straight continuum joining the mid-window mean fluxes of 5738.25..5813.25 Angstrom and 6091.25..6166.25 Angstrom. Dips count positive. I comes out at 0.7 Angstrom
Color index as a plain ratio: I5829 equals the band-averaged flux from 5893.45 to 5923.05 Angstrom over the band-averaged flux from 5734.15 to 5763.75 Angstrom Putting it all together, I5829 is 0.91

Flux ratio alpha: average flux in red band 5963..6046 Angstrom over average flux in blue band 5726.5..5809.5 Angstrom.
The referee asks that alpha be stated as 1.0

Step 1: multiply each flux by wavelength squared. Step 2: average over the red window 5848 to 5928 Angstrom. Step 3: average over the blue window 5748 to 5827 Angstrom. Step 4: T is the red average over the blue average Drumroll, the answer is 0.95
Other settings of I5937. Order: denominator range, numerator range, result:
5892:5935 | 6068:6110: 1.12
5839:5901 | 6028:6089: 1.14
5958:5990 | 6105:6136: 1.07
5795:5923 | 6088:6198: 1.09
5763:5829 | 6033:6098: 1.07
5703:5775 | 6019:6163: 1.12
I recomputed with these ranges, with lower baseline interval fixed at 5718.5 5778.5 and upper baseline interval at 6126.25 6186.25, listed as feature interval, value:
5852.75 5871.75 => 0.8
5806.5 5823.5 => -0.5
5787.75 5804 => -0.4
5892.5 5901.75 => 1.5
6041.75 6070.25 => -1.2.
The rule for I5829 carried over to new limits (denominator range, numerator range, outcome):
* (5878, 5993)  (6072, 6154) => 1.04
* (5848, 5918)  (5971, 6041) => 1.06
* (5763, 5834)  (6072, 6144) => 0.97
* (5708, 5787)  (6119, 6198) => 0.96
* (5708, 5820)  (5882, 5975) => 0.93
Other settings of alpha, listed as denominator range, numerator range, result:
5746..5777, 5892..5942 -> 0.90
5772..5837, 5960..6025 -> 0.96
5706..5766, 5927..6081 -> 1.00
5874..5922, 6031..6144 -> 1.09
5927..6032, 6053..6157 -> 1.01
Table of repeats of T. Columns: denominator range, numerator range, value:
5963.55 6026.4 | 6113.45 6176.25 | 1.03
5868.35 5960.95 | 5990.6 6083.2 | 1.10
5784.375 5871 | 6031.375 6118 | 1.08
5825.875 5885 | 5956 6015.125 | 1.04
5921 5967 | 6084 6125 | 1.08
